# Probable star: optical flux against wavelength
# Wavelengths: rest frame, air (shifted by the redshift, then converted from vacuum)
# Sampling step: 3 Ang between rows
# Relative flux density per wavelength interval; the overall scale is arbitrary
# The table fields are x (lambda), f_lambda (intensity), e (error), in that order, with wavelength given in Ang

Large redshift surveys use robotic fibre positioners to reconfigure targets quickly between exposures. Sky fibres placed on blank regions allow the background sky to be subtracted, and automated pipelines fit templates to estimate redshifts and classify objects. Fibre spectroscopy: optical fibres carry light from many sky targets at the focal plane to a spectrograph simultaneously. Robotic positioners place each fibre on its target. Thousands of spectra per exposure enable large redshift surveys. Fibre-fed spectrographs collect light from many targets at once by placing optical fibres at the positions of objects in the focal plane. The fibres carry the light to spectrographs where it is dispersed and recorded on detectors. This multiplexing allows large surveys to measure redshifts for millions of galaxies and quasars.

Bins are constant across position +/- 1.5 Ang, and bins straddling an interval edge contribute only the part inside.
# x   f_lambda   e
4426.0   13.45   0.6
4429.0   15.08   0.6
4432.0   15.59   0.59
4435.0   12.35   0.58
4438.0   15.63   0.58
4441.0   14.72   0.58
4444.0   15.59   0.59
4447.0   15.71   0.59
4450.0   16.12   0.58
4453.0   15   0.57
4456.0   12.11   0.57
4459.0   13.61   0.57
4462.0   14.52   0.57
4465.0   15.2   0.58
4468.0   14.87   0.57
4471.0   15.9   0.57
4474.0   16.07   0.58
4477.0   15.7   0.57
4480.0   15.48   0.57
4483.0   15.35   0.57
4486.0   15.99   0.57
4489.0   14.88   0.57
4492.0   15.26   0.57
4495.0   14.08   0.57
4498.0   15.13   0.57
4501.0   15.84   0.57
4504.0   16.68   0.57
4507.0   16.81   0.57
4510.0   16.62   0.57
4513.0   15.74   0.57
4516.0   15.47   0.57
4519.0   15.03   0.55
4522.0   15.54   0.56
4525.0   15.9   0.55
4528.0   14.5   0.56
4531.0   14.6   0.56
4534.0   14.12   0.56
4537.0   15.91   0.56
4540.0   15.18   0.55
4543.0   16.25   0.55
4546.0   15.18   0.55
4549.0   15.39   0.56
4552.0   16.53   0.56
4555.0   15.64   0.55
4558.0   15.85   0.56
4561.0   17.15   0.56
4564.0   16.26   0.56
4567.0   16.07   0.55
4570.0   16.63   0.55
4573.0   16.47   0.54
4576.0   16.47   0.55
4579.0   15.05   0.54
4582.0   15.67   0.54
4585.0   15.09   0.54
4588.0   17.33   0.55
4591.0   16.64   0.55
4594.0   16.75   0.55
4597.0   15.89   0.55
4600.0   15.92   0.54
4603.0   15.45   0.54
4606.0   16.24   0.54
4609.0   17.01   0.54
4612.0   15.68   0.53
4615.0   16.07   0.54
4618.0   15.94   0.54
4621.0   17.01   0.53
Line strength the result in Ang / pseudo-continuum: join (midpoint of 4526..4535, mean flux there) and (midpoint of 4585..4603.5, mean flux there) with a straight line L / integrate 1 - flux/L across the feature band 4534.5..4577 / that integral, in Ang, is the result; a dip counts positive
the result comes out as -2.3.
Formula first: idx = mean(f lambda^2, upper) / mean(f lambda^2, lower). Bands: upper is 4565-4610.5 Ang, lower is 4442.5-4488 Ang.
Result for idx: 1.1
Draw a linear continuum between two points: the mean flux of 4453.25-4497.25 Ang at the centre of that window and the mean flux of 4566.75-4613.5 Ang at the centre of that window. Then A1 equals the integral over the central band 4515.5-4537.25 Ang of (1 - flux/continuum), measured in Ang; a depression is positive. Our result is 0.6 Ang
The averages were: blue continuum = 14.9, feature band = 15.1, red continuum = 16.1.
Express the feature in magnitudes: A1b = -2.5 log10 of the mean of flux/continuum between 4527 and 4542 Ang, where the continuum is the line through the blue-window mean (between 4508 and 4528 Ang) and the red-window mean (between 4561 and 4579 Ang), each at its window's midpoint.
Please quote 0.067 mag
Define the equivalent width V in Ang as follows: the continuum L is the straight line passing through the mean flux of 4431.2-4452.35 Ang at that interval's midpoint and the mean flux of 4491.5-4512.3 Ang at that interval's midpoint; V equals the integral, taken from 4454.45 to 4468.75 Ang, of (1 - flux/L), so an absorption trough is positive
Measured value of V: 1.21 Ang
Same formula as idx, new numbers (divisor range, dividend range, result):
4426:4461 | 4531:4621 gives 1.16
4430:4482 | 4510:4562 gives 1.08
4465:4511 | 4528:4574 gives 1.04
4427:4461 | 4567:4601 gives 1.17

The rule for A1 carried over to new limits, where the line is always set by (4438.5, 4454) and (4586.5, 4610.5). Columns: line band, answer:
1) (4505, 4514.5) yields -0.3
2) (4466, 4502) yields 0.7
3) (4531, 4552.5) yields 0.9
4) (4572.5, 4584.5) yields 0.4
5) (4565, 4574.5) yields -0.1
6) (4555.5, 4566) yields -0.1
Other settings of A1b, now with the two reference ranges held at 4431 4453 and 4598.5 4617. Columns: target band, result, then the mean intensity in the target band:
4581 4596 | -0.024 mag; 16.3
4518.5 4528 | 0.013 mag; 15.4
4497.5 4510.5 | -0.056 mag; 16.3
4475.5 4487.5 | -0.022 mag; 15.6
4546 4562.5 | -0.019 mag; 16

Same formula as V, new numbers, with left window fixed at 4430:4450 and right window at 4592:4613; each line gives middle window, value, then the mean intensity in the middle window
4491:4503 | 0.2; 15.1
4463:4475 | -0.2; 15.4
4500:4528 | -0.6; 15.9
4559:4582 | -0.5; 16.2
